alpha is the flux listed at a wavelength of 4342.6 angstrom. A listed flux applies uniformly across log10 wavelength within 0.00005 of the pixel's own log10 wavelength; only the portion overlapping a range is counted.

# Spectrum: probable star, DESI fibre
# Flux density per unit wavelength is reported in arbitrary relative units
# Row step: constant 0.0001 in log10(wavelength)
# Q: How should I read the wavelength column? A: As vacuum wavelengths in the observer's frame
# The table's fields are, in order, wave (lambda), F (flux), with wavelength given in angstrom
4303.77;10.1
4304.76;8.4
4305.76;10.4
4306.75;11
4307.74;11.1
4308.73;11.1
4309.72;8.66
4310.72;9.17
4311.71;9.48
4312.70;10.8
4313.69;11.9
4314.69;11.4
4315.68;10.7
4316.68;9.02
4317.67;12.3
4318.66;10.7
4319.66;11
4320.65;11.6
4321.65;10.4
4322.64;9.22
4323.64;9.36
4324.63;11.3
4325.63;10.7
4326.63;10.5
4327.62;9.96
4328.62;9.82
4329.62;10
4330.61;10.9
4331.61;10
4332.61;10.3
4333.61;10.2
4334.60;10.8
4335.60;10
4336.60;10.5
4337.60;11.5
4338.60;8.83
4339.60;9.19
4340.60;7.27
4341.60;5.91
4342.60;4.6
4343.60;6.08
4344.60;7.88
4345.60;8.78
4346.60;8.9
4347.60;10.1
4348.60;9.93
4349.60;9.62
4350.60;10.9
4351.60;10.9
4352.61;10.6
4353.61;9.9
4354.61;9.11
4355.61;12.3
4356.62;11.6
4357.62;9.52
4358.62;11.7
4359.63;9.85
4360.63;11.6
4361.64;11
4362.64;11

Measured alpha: 4.6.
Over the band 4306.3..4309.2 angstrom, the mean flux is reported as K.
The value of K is 11.1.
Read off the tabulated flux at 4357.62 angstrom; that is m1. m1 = 9.52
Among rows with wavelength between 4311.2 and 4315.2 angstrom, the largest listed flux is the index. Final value 11.9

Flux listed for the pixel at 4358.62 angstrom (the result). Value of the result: 11.7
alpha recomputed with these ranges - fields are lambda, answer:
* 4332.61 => 10.3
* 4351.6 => 10.9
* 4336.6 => 10.5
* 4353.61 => 9.9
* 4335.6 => 10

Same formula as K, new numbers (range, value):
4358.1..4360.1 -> 10.8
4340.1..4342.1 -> 6.59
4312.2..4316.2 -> 11.2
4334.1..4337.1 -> 10.4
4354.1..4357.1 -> 11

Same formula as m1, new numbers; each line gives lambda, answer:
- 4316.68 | 9.02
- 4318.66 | 10.7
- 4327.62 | 9.96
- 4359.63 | 9.85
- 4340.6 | 7.27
